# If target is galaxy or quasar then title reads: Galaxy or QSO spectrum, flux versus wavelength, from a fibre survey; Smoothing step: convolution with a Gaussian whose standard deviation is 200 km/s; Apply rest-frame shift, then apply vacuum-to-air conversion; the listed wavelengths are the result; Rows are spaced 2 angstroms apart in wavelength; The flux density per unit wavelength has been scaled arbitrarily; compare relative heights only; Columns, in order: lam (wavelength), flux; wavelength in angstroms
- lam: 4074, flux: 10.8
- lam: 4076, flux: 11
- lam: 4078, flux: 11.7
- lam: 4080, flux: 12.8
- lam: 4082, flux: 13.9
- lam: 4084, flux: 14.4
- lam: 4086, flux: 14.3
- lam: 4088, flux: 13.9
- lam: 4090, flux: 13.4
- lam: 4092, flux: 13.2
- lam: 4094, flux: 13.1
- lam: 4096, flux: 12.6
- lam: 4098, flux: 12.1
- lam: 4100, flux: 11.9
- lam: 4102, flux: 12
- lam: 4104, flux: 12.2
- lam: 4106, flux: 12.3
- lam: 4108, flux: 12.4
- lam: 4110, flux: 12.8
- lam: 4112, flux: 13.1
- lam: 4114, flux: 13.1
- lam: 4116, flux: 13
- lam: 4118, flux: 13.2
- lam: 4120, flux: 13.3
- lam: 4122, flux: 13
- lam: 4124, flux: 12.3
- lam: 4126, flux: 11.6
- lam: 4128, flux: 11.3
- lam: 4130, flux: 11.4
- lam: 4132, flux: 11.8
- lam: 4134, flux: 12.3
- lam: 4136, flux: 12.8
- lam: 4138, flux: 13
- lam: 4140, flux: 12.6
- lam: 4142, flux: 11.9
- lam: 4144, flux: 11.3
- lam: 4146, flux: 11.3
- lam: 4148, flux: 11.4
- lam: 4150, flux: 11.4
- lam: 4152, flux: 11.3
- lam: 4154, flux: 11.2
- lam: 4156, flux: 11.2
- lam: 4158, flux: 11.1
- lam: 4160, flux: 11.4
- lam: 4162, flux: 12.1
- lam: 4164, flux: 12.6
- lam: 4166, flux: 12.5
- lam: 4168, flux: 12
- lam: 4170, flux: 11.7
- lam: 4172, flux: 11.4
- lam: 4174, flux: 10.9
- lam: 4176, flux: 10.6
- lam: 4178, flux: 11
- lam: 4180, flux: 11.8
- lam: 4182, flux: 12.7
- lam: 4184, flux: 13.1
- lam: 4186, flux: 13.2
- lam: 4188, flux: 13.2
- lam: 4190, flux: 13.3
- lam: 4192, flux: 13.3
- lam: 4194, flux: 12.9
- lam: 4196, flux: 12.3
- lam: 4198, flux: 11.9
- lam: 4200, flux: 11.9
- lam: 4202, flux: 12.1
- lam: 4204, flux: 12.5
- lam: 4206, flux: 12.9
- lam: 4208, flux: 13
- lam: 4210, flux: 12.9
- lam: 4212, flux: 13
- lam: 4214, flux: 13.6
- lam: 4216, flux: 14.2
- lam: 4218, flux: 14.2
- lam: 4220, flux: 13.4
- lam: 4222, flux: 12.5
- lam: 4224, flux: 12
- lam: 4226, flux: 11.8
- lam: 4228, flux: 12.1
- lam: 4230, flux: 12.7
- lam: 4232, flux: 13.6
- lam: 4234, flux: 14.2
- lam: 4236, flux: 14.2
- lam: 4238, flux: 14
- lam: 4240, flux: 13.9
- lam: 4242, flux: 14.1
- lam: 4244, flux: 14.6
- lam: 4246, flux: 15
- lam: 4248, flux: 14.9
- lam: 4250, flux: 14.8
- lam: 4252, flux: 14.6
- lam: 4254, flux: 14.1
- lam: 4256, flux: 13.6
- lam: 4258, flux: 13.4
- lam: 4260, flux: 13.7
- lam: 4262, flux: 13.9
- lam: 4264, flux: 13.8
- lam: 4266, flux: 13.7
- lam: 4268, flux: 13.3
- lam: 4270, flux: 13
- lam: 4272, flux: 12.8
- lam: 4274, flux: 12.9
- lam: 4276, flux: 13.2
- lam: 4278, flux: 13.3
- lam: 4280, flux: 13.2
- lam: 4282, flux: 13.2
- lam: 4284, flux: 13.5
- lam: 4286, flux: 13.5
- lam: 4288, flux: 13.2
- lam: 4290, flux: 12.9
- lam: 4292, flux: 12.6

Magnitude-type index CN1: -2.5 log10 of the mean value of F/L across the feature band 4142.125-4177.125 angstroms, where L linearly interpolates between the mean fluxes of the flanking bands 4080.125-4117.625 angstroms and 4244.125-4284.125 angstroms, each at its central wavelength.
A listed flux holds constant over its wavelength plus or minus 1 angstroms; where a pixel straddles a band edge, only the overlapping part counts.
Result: 0.15 mag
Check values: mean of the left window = 13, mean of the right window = 13.7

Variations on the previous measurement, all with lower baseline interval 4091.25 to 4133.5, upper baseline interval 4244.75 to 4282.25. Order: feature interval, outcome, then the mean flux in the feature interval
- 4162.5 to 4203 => 0.07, 12.2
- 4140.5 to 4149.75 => 0.11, 11.5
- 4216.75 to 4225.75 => 0.03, 13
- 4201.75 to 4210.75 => 0.04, 12.7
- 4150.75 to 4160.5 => 0.14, 11.2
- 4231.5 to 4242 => -0.04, 14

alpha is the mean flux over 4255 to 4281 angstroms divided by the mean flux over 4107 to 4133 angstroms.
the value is 1.1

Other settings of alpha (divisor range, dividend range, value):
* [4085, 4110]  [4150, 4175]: 0.91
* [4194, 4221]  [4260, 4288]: 1.03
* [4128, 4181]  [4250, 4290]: 1.15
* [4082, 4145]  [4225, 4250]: 1.09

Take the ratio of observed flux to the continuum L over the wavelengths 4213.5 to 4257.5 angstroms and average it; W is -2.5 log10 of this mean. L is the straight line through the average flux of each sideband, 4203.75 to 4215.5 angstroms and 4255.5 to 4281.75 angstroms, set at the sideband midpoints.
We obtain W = -0.04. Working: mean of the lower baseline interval 13.1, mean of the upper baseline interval 13.4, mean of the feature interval 13.7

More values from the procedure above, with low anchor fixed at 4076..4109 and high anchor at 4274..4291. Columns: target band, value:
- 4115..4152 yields 0.07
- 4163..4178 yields 0.12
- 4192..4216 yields 0.03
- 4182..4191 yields -0.01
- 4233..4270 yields -0.07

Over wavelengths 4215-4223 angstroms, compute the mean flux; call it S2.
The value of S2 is 13.6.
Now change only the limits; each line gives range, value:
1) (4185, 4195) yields 13.2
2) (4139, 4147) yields 11.8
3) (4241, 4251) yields 14.7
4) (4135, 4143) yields 12.6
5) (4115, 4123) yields 13.1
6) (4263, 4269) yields 13.6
